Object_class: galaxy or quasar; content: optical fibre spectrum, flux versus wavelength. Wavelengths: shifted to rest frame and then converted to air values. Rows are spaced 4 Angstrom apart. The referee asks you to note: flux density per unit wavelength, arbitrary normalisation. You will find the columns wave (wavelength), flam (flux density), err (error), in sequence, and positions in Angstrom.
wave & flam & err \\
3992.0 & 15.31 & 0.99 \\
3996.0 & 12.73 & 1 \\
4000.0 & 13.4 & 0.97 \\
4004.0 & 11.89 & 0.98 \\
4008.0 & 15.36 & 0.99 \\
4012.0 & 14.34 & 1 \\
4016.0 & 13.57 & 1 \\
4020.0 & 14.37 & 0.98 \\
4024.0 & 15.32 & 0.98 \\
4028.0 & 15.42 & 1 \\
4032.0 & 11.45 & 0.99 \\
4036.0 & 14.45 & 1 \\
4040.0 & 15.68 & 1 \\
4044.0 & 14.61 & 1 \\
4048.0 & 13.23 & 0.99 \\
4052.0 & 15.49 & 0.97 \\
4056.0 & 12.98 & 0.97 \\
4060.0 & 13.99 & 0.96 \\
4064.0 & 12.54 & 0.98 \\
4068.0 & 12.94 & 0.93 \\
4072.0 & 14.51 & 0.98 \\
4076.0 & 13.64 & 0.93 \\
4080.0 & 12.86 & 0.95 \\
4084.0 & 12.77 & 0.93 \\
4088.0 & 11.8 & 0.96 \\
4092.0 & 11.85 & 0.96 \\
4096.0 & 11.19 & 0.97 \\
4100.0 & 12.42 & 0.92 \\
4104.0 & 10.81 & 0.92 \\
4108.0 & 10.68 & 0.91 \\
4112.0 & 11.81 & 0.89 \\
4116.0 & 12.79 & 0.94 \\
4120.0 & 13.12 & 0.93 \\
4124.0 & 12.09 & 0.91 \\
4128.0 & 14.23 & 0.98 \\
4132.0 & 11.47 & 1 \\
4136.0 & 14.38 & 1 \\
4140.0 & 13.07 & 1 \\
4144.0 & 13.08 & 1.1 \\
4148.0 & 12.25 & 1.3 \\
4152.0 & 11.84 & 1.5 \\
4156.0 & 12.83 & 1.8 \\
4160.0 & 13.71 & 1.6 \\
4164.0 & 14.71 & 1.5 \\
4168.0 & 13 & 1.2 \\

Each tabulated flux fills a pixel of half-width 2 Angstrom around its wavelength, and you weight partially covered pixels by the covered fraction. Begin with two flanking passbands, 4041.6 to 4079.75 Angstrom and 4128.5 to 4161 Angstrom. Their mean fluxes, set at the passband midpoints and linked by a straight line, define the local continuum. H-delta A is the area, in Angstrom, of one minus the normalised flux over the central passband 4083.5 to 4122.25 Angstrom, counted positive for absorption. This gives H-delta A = 4.1 Angstrom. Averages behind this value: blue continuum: 13.7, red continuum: 12.9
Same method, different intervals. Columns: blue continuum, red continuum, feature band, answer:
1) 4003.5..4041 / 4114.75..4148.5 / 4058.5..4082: 0.49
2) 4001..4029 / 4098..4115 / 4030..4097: -2.74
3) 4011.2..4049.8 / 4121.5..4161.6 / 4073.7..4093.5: 1.41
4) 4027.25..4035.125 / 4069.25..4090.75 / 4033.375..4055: -2.14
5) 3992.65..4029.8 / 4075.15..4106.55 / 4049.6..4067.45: -1.07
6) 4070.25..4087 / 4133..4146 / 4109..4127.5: 1.17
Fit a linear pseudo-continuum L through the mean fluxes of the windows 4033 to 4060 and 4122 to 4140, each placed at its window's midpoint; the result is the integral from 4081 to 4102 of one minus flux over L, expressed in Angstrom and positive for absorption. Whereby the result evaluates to 2.4 Angstrom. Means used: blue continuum 14.3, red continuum 13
